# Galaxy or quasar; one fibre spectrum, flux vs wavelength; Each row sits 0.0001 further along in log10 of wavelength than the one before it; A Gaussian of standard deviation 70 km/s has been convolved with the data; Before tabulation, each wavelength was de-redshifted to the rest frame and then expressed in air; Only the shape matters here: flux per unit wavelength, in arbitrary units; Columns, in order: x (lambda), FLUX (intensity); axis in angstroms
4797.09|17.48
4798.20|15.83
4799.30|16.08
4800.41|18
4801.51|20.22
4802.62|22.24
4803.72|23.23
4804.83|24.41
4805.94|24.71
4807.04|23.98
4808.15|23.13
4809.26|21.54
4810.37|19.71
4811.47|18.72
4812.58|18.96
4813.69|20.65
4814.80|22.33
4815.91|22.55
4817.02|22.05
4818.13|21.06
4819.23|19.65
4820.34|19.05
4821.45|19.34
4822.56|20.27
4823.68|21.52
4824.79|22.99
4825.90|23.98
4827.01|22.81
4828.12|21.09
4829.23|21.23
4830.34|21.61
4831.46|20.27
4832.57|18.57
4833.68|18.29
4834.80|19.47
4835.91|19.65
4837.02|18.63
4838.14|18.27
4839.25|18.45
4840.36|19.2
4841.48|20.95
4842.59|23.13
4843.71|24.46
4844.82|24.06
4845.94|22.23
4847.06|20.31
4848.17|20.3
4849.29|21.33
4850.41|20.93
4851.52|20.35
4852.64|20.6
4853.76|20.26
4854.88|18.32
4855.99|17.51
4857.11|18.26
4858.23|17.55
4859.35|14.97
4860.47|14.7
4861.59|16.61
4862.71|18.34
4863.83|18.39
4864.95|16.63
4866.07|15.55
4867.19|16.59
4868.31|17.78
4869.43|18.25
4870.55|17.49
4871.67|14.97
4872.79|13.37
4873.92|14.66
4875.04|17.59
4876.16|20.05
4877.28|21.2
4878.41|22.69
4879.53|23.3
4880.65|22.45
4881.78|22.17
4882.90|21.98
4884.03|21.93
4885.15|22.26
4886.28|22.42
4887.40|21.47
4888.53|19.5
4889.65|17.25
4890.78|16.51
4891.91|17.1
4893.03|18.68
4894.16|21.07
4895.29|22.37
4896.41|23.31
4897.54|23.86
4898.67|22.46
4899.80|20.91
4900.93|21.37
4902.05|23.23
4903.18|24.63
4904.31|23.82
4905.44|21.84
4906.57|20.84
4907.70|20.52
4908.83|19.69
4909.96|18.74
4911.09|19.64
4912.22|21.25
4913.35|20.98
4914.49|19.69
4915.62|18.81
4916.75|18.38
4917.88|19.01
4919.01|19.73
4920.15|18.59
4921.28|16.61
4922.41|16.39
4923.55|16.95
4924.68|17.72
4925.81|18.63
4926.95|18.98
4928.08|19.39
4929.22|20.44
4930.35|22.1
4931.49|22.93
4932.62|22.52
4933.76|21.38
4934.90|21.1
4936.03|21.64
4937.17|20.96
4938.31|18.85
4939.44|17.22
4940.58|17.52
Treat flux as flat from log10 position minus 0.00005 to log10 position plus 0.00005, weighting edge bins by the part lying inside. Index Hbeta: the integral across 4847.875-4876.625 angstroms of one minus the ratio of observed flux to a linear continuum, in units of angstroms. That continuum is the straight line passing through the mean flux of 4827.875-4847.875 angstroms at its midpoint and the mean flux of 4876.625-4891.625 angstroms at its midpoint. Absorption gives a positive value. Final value 4.3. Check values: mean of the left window 20.5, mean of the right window 21.1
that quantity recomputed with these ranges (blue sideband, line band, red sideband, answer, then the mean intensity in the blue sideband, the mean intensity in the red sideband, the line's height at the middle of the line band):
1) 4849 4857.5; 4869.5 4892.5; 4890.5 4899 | 1.03 angstroms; 19.7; 20.8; 20.4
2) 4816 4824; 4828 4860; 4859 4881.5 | -1.22 angstroms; 20.5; 17.9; 19.2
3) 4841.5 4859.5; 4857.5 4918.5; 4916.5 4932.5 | 0.26 angstroms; 20.4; 19.1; 19.8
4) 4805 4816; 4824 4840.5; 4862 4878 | -0.22 angstroms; 21.7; 17.3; 20.1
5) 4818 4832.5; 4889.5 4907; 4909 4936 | -1.17 angstroms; 21.1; 19.6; 20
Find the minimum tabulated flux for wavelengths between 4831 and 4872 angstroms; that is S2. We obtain 14.7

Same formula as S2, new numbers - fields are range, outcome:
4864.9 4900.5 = 13.37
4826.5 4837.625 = 18.29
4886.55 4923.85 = 16.39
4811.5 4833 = 18.57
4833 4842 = 18.27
